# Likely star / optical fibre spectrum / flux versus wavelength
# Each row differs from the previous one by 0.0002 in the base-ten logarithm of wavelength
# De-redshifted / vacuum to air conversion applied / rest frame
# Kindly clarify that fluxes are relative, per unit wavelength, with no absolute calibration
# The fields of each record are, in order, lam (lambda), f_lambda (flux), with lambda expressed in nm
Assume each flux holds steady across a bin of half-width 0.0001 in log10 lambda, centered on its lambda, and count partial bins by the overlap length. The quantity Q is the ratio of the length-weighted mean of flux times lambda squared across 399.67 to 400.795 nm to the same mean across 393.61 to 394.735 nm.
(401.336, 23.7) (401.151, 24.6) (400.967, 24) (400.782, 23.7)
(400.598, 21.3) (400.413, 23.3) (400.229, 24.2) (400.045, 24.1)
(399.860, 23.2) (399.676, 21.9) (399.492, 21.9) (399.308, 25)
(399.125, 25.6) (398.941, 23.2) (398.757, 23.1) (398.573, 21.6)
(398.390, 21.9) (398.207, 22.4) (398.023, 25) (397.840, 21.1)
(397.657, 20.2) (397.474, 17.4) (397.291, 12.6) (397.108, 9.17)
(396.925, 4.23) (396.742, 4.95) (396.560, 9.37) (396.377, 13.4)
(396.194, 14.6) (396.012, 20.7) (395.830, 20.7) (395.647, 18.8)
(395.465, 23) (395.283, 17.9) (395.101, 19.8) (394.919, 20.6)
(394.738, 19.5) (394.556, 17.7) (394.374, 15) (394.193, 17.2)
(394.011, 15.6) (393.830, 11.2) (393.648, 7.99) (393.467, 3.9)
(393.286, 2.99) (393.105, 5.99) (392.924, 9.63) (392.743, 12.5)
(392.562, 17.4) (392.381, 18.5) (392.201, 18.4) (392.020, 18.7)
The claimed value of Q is 1.61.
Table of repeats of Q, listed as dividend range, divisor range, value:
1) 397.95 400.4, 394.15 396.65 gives 1.34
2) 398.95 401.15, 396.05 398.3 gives 1.62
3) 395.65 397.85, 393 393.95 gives 2.10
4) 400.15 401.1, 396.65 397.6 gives 2.36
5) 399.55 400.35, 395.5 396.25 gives 1.24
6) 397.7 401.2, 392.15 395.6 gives 1.64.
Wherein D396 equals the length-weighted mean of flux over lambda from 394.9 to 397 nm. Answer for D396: 15.6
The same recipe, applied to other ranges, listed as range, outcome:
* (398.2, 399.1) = 22.7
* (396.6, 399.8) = 18.8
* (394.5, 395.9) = 19.8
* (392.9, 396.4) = 14.9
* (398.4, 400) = 23.1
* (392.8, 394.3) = 9.45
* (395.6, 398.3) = 15.6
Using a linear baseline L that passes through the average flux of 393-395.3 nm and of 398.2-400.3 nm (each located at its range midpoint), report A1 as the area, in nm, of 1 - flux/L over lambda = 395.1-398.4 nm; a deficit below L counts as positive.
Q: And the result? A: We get 0.31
